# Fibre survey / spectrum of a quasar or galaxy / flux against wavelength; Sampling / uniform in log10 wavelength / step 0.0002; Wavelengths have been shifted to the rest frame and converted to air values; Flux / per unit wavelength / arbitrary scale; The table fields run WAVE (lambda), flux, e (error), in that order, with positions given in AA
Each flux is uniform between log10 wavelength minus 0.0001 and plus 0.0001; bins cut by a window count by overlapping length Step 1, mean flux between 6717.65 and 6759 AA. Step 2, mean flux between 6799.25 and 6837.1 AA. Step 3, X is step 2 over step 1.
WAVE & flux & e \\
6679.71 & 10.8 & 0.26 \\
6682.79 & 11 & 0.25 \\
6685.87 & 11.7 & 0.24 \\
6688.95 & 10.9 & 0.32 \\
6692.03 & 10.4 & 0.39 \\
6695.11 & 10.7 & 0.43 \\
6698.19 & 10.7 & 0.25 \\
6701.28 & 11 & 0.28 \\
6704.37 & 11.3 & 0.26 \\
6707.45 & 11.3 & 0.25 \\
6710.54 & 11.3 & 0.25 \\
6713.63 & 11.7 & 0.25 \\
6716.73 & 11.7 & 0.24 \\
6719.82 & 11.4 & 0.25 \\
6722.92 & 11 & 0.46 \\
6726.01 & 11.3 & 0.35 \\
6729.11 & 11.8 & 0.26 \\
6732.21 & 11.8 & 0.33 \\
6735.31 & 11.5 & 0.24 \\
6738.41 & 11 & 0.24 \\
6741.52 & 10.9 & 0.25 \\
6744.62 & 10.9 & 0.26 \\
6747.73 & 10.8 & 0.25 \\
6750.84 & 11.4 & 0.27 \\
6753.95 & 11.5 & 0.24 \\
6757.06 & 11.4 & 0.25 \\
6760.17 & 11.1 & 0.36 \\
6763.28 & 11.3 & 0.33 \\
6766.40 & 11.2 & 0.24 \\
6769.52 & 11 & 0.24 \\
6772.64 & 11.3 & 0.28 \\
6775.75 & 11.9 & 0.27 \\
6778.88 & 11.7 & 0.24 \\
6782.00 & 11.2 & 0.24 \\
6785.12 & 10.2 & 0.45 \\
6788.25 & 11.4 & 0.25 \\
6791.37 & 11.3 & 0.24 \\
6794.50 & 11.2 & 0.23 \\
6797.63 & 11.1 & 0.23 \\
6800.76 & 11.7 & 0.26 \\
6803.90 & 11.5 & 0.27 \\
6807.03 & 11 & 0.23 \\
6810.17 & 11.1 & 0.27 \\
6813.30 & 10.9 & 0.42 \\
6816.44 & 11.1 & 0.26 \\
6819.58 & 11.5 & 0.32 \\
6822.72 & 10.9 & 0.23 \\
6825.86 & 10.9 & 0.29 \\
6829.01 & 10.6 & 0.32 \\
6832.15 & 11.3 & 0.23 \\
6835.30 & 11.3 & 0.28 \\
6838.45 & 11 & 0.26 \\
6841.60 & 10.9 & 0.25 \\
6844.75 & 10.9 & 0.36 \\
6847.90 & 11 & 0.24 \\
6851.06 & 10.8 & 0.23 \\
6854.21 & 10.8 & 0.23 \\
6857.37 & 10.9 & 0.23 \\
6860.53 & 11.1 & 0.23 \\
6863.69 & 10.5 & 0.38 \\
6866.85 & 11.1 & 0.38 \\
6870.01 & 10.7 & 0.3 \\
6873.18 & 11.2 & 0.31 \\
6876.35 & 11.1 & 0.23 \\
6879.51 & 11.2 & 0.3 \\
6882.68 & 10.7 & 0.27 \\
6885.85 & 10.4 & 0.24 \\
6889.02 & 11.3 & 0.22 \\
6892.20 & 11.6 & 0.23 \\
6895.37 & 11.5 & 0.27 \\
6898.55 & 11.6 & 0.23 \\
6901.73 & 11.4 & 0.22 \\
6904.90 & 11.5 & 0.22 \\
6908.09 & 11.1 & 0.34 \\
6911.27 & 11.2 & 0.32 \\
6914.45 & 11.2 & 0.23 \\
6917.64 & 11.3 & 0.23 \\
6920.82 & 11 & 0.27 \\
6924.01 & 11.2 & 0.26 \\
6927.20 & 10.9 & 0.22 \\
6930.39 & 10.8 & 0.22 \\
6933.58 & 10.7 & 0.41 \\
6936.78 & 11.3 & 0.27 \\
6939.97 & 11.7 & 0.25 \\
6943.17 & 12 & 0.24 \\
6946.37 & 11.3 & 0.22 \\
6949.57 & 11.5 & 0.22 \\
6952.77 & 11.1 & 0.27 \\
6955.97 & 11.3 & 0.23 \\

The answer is 1.0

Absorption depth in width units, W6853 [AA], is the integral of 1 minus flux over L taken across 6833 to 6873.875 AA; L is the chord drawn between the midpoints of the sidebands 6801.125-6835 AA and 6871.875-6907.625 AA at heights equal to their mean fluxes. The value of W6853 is 0.8 AA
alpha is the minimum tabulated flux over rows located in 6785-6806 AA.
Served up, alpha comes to 10.2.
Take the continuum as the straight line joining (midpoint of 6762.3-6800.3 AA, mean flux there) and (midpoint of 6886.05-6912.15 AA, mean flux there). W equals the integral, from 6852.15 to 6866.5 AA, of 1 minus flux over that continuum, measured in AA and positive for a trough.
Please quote 0.59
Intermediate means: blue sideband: 11.2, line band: 10.9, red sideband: 11.4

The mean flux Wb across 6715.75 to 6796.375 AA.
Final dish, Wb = 11.3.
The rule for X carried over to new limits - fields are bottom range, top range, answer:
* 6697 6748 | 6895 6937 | 0.99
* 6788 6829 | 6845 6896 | 0.98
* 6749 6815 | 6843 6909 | 0.98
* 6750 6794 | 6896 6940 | 0.99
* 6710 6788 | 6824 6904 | 0.98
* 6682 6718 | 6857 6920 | 1.00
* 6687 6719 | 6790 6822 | 1.01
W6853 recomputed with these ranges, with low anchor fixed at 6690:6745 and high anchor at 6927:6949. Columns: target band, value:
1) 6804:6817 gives 0.2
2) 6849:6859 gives 0.4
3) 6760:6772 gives 0.1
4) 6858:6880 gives 0.6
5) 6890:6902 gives -0.3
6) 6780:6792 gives 0.2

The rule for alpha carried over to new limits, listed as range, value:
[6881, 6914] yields 10.4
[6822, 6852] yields 10.6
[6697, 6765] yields 10.7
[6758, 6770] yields 11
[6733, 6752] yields 10.8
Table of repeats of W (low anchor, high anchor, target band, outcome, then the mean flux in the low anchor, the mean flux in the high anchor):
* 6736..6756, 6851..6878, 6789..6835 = -0.6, 11.1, 10.9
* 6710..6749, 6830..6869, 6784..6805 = -0.2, 11.3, 11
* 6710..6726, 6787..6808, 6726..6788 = 0.6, 11.4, 11.3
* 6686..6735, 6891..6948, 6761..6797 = 0.1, 11.2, 11.3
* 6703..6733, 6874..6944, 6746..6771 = 0.4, 11.5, 11.2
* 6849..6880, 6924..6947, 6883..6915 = -0.5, 10.9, 11.2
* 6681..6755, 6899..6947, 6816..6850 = 0.6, 11.2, 11.2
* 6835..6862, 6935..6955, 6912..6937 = 0.7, 10.9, 11.5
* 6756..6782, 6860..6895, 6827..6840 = 0.1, 11.4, 11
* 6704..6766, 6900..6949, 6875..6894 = 0.3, 11.3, 11.2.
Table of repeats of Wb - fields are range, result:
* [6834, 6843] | 11.1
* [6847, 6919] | 11.1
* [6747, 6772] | 11.2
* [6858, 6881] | 11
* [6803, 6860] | 11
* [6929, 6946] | 11.3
